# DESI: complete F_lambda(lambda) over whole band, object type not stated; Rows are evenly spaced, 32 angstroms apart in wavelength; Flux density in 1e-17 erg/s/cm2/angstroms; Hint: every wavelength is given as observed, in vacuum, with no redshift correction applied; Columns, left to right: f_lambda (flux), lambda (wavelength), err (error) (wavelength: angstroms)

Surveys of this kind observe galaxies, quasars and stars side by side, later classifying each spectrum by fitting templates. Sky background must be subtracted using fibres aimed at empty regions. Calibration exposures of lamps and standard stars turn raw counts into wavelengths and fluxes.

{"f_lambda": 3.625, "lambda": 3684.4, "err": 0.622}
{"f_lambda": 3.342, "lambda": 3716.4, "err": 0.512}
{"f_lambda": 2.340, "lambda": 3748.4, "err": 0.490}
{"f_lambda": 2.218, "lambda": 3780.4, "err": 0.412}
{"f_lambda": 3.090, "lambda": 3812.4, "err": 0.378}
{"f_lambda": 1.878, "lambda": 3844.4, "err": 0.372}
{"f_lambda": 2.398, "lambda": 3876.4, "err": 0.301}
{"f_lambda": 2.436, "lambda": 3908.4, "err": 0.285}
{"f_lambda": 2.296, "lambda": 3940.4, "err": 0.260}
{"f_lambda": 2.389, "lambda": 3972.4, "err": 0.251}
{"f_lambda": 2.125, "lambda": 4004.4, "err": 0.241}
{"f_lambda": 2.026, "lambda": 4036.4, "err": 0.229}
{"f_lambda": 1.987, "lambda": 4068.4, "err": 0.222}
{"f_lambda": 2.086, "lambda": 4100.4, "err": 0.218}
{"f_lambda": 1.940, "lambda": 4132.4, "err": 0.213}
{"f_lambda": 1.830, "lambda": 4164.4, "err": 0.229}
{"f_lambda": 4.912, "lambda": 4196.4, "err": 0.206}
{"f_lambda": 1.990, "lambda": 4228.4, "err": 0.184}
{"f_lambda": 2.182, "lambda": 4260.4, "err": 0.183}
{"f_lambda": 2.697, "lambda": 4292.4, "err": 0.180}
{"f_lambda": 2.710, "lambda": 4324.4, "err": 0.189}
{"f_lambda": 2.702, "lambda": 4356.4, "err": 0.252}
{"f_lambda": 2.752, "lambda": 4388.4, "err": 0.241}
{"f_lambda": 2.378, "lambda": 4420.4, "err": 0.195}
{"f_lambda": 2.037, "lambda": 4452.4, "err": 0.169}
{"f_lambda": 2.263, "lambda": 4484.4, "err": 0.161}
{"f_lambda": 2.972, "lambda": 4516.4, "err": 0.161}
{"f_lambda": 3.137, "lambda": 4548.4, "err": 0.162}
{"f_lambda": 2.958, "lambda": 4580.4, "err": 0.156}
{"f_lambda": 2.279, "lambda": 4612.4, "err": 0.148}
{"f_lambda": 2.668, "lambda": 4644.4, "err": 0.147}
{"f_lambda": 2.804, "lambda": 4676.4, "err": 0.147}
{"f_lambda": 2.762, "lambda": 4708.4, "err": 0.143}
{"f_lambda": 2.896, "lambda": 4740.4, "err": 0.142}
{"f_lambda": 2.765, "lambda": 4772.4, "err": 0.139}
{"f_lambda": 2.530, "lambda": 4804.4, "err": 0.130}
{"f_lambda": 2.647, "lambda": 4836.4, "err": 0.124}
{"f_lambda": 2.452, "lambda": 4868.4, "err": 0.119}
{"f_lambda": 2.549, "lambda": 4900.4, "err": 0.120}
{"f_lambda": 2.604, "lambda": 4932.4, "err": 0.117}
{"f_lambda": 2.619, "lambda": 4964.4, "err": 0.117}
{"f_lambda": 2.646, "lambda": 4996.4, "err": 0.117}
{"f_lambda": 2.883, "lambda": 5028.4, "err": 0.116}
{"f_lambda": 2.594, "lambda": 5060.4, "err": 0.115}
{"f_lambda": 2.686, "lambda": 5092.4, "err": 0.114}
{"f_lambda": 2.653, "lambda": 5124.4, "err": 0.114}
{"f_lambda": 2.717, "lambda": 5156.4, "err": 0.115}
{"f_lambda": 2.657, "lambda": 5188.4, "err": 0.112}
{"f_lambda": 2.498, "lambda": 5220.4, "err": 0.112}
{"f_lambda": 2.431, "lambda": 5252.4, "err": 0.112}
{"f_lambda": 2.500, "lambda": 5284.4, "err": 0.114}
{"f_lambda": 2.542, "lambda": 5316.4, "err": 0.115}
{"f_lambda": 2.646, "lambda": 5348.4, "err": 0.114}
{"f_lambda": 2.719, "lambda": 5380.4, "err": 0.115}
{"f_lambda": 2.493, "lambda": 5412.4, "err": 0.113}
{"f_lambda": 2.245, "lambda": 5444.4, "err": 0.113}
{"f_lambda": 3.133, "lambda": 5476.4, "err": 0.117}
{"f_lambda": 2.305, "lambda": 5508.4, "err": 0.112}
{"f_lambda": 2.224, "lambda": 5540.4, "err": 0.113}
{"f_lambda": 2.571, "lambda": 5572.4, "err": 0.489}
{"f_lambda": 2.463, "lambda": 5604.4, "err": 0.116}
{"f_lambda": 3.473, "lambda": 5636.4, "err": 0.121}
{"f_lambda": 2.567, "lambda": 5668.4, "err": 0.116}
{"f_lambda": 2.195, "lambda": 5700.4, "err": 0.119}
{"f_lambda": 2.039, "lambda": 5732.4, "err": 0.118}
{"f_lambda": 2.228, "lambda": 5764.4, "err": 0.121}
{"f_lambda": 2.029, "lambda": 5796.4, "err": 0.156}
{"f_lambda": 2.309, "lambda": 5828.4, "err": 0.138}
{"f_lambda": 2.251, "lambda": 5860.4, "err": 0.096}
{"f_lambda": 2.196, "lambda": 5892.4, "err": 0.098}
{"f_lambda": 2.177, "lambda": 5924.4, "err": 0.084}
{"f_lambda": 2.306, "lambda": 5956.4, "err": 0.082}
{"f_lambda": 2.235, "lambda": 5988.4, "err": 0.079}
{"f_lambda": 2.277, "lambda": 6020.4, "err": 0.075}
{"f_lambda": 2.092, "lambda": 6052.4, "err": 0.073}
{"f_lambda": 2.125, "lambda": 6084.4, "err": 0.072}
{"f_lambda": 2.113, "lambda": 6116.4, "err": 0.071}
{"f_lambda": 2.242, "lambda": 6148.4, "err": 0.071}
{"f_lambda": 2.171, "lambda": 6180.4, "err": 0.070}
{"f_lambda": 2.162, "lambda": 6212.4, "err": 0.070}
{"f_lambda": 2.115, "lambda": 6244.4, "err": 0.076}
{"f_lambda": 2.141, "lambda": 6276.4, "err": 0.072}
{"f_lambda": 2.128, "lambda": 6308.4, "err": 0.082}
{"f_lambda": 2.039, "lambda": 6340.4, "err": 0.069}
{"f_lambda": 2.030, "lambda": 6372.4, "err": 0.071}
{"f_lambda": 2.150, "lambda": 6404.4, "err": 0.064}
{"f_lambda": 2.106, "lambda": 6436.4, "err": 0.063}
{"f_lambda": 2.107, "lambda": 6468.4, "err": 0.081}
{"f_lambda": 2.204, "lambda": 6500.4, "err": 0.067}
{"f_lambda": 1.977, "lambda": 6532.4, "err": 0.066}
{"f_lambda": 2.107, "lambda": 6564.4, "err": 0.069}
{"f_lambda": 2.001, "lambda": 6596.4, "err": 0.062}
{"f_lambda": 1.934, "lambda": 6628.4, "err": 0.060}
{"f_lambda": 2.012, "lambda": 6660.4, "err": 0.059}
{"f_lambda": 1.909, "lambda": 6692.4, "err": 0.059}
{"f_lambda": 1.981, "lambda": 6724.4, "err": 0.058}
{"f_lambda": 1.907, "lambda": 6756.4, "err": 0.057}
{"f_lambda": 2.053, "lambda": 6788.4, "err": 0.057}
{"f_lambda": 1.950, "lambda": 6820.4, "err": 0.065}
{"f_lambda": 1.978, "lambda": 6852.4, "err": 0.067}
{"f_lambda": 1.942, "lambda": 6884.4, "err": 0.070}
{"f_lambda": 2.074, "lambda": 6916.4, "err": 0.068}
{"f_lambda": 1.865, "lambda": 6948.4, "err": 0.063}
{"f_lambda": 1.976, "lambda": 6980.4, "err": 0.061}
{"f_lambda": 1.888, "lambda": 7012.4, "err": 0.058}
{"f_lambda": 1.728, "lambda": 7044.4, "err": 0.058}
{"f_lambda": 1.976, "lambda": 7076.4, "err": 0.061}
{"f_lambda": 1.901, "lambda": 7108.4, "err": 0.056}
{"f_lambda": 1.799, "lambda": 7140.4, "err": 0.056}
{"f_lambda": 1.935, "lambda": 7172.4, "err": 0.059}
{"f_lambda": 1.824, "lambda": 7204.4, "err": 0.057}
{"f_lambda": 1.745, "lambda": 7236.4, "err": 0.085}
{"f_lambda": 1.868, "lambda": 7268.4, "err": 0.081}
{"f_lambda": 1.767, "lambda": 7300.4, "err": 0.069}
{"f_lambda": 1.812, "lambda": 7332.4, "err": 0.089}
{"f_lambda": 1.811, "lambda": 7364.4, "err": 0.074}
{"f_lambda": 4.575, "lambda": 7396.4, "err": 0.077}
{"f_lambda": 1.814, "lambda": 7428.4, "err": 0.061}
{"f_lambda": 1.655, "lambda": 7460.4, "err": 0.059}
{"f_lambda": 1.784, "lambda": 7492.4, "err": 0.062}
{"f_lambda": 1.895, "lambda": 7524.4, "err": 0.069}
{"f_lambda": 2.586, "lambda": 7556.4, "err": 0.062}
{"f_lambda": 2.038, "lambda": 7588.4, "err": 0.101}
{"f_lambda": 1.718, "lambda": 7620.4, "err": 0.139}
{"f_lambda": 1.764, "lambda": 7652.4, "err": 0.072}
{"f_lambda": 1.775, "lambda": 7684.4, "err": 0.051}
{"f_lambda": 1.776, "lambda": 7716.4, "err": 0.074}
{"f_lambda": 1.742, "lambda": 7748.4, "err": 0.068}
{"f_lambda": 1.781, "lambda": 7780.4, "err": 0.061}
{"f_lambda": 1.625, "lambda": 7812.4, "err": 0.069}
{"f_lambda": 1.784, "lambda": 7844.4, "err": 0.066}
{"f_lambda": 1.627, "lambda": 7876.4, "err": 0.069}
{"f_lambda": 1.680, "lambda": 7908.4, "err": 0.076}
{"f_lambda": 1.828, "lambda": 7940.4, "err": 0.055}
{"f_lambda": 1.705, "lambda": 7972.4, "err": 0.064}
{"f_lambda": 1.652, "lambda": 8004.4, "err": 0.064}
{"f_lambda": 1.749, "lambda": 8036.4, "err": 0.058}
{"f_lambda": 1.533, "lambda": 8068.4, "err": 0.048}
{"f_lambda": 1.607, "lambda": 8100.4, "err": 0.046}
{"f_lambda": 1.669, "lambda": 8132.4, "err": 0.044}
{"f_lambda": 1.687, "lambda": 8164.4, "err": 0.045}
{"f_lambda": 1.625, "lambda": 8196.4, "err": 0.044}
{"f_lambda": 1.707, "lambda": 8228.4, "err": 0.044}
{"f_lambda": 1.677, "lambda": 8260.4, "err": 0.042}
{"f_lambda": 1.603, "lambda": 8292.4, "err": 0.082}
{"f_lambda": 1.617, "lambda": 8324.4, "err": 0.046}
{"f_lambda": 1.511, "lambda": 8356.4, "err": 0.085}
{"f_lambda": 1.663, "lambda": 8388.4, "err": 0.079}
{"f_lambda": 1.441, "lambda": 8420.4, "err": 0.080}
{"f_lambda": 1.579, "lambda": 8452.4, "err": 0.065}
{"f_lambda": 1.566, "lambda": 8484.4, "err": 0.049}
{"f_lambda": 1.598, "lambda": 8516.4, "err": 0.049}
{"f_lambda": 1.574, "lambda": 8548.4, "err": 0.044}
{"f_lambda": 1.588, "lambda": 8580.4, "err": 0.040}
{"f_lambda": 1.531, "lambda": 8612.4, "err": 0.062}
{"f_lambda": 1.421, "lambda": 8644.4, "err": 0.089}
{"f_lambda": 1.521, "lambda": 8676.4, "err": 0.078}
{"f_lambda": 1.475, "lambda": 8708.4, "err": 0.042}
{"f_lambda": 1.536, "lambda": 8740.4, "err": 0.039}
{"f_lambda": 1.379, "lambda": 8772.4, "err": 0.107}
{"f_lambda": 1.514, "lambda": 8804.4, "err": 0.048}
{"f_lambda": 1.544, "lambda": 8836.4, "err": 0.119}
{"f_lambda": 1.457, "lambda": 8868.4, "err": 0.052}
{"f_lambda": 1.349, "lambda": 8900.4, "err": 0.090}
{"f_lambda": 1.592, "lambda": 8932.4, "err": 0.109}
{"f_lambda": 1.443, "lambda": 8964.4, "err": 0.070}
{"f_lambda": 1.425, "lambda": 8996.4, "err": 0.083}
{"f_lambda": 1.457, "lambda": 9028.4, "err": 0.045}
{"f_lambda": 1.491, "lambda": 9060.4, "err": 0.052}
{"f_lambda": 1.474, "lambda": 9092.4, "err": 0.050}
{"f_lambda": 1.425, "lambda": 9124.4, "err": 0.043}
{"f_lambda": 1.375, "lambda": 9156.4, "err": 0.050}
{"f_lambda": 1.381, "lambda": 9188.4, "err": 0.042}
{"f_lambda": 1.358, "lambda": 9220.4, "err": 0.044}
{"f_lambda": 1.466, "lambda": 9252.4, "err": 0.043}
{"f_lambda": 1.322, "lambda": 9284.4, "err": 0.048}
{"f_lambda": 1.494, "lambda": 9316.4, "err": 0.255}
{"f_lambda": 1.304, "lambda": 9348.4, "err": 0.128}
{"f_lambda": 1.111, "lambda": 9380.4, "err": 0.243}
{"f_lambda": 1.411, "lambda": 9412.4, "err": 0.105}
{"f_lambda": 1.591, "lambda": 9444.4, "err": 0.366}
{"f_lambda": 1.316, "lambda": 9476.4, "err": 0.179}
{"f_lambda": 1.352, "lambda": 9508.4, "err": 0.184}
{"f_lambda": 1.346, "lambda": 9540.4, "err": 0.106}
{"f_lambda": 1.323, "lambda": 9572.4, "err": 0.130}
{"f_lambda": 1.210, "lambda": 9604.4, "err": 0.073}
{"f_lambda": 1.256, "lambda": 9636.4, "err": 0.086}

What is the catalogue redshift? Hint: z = 0.12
